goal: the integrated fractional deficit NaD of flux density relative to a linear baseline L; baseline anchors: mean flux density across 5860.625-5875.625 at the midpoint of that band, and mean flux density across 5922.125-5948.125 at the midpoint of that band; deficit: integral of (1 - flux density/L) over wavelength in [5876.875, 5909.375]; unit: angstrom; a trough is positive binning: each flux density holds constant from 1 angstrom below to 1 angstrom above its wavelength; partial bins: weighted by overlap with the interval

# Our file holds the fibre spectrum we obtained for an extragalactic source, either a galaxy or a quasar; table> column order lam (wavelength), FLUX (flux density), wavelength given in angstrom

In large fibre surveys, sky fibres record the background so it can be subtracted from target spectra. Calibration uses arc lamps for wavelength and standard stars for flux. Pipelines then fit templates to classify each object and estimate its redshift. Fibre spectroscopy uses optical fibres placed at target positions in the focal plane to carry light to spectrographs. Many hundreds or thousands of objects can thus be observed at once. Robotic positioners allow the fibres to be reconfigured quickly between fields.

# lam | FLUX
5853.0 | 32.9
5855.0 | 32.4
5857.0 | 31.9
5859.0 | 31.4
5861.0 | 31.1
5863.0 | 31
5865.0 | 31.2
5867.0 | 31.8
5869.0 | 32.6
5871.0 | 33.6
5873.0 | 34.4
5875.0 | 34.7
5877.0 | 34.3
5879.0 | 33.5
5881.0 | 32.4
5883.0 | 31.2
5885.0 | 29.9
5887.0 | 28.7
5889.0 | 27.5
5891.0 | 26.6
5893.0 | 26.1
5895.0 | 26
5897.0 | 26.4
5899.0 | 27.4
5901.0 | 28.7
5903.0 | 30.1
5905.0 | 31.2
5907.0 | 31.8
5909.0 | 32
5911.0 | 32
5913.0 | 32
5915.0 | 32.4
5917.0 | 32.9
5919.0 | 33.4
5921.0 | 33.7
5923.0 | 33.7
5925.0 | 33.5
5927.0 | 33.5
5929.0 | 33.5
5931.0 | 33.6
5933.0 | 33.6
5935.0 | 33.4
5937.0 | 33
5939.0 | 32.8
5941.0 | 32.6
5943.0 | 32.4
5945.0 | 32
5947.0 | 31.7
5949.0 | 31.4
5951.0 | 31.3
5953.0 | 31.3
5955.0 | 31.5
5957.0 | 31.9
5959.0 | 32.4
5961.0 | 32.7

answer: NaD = 3.2 angstrom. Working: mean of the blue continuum 32.6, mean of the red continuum 33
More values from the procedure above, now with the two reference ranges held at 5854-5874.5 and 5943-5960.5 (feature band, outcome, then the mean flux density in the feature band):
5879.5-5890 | 0.65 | 30.1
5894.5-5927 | 0.75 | 31.2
